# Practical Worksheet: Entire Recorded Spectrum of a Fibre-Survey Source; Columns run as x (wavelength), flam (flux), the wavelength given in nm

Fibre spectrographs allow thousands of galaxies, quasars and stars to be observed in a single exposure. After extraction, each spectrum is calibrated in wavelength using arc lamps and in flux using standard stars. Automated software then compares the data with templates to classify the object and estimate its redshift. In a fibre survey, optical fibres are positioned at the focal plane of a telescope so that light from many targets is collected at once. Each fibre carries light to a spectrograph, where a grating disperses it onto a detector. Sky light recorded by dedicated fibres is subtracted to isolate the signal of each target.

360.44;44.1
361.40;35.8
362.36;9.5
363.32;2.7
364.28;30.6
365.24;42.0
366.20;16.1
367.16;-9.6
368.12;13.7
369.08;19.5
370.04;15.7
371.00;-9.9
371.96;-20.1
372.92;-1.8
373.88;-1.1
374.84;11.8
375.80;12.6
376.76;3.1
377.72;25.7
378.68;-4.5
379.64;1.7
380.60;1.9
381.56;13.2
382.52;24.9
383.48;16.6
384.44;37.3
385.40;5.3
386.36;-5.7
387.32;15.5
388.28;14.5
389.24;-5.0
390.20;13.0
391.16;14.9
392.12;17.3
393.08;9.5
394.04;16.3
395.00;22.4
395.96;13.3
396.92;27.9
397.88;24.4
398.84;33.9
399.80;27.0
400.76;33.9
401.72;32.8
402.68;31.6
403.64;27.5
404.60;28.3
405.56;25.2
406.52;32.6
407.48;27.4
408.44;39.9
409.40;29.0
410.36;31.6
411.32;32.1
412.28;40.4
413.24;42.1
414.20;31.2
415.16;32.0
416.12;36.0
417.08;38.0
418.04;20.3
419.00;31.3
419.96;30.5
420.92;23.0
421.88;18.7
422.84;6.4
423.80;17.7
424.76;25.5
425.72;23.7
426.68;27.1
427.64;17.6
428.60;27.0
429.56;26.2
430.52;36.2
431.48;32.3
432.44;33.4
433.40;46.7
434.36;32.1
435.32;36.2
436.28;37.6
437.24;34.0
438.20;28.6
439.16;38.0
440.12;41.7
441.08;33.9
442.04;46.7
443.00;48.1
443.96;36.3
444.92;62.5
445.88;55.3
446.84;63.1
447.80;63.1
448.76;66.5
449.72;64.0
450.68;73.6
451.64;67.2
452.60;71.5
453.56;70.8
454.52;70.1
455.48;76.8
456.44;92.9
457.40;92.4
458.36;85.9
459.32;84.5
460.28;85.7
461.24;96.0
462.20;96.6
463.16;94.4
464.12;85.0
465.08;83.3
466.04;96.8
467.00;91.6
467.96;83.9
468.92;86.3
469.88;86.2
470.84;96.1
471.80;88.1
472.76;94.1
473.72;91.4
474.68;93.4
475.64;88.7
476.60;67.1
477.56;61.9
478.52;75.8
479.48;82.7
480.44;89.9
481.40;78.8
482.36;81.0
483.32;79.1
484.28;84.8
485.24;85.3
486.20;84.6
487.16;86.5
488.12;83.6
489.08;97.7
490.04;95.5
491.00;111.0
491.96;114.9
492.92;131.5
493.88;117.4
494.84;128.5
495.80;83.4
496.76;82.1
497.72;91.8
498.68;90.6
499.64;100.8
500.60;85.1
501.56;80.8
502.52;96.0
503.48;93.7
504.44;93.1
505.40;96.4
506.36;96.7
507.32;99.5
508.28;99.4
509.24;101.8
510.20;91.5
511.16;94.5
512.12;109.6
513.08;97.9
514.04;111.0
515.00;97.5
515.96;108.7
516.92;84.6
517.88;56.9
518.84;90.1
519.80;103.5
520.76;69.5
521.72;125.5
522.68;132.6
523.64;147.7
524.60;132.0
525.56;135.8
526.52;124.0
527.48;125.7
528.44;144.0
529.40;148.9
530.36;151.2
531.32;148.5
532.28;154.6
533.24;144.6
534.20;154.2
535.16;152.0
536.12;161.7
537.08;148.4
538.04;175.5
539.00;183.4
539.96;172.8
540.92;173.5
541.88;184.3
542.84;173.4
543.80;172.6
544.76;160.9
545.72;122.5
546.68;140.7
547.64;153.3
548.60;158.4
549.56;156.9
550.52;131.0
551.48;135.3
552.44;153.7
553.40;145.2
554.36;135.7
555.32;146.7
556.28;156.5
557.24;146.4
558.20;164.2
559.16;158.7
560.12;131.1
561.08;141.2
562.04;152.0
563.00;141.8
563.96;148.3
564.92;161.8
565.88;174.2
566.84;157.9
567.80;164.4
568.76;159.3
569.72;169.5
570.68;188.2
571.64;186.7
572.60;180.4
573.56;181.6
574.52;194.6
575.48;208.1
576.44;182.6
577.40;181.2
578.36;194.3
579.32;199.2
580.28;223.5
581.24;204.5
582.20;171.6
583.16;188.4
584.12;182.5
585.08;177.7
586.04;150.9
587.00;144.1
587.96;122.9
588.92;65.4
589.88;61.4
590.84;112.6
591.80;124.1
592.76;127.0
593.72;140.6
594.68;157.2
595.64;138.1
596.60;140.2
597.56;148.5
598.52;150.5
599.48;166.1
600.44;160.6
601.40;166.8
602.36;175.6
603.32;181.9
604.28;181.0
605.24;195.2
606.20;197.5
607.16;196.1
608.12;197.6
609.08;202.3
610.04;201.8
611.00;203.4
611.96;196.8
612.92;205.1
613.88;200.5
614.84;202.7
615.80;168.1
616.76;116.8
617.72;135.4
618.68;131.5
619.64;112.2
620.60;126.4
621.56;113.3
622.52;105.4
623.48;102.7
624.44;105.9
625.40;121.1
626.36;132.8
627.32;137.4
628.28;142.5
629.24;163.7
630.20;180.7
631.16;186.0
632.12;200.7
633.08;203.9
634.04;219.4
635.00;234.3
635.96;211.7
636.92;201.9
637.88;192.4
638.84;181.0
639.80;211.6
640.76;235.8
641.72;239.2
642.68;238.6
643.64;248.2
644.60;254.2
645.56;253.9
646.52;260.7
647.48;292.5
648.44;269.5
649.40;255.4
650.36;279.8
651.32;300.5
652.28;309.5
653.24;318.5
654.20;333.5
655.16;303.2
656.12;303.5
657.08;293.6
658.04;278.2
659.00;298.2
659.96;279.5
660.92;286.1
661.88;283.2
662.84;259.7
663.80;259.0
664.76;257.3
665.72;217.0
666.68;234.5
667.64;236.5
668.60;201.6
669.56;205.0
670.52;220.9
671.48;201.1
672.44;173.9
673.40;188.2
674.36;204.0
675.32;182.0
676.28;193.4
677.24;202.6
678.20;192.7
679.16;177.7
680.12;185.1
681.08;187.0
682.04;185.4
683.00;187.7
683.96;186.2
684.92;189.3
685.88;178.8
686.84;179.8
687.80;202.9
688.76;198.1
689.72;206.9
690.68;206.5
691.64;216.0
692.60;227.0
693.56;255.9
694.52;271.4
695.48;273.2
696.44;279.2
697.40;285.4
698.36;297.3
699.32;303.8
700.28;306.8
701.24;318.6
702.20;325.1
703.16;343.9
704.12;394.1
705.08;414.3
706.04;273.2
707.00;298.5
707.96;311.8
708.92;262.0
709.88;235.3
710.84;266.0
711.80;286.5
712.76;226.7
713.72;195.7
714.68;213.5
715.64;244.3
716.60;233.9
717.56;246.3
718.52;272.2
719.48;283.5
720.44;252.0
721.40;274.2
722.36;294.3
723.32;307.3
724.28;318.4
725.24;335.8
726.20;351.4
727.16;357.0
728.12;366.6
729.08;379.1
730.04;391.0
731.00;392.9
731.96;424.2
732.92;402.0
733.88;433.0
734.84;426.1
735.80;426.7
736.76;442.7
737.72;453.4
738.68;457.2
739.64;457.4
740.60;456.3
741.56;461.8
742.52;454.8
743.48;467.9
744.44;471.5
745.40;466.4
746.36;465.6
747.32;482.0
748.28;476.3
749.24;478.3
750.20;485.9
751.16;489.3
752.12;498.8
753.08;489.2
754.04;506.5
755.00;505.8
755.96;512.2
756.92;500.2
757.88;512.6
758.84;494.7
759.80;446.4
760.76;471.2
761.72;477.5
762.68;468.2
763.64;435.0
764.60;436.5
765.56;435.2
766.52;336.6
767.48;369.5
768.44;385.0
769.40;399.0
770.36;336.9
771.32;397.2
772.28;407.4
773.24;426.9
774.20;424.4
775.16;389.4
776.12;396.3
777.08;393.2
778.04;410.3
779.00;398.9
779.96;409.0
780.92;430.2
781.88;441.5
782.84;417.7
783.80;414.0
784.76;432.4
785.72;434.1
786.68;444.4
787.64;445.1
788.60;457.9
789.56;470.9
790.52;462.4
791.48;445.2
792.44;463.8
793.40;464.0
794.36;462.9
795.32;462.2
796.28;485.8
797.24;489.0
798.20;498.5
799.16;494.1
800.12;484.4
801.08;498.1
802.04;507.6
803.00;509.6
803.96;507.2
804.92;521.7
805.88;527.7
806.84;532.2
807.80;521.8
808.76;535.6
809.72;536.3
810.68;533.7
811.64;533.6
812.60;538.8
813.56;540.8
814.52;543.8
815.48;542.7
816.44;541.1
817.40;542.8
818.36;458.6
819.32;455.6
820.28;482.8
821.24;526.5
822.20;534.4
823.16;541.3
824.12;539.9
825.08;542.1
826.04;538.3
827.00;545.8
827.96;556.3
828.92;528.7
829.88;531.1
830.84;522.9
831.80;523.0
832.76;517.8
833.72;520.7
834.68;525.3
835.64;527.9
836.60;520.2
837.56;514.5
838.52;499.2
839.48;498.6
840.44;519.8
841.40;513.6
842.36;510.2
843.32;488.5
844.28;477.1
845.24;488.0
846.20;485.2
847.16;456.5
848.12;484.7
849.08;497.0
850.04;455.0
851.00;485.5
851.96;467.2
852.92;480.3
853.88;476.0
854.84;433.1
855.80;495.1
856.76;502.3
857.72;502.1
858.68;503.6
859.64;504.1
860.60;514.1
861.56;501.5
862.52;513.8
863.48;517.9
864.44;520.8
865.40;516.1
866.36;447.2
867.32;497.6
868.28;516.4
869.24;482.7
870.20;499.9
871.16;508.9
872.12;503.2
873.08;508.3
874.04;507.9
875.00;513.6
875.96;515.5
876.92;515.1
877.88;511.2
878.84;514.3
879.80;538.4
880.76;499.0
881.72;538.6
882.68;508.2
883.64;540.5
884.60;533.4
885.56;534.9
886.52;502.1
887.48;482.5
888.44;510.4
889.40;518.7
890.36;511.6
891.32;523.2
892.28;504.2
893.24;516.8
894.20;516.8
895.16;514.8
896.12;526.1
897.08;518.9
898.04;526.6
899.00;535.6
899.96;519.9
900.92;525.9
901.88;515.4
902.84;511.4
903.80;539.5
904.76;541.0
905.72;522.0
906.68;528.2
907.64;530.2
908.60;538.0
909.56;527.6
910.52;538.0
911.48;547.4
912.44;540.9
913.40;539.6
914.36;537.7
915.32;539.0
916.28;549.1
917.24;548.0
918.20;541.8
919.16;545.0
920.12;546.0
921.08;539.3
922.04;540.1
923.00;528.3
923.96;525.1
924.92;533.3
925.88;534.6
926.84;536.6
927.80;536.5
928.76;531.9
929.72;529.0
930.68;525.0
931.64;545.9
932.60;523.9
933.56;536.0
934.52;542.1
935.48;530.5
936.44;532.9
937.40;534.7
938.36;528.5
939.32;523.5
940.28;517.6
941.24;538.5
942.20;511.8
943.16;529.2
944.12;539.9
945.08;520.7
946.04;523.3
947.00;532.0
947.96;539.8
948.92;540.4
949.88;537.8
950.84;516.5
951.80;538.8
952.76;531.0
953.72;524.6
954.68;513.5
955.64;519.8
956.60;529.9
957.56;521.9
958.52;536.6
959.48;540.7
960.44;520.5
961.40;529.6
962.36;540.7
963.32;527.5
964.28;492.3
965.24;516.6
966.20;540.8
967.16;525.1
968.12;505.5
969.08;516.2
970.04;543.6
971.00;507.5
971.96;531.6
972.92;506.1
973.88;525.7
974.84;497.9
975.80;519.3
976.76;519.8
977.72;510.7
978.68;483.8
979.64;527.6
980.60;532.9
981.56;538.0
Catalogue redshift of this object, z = 0.00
